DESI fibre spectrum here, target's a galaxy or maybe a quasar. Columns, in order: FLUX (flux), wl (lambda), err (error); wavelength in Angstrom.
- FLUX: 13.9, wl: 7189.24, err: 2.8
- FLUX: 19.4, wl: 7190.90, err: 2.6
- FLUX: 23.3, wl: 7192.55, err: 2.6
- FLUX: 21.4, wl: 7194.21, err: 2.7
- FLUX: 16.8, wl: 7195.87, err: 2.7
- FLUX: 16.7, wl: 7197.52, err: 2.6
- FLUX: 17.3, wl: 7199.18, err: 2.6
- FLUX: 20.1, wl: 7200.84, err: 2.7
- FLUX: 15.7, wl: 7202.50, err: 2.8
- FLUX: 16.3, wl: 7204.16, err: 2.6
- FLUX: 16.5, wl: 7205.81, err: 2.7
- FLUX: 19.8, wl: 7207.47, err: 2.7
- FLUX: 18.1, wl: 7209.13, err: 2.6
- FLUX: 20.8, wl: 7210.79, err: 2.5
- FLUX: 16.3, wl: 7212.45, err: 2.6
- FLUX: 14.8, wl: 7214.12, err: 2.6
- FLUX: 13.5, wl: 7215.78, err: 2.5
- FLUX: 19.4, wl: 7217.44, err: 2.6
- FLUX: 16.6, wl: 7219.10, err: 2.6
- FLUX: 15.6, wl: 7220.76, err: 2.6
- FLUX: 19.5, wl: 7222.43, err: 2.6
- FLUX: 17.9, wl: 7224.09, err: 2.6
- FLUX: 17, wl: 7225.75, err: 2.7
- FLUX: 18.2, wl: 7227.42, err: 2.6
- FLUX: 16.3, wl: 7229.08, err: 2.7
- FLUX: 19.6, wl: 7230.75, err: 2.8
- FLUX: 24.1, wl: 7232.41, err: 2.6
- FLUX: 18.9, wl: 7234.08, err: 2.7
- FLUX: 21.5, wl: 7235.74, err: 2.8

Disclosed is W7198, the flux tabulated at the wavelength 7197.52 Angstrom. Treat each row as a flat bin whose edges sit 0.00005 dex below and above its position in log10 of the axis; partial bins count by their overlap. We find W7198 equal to 16.7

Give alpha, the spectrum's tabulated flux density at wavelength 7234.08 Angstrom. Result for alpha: 18.9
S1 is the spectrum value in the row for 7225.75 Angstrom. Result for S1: 17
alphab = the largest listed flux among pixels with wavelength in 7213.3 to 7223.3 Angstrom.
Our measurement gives 19.5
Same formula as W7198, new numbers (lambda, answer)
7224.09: 17.9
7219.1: 16.6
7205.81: 16.5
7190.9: 19.4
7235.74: 21.5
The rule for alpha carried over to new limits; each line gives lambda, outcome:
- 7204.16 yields 16.3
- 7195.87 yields 16.8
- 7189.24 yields 13.9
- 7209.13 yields 18.1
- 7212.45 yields 16.3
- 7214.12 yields 14.8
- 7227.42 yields 18.2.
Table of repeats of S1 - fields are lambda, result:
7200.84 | 20.1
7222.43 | 19.5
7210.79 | 20.8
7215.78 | 13.5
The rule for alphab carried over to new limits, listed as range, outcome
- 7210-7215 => 20.8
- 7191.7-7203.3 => 23.3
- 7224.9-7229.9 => 18.2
